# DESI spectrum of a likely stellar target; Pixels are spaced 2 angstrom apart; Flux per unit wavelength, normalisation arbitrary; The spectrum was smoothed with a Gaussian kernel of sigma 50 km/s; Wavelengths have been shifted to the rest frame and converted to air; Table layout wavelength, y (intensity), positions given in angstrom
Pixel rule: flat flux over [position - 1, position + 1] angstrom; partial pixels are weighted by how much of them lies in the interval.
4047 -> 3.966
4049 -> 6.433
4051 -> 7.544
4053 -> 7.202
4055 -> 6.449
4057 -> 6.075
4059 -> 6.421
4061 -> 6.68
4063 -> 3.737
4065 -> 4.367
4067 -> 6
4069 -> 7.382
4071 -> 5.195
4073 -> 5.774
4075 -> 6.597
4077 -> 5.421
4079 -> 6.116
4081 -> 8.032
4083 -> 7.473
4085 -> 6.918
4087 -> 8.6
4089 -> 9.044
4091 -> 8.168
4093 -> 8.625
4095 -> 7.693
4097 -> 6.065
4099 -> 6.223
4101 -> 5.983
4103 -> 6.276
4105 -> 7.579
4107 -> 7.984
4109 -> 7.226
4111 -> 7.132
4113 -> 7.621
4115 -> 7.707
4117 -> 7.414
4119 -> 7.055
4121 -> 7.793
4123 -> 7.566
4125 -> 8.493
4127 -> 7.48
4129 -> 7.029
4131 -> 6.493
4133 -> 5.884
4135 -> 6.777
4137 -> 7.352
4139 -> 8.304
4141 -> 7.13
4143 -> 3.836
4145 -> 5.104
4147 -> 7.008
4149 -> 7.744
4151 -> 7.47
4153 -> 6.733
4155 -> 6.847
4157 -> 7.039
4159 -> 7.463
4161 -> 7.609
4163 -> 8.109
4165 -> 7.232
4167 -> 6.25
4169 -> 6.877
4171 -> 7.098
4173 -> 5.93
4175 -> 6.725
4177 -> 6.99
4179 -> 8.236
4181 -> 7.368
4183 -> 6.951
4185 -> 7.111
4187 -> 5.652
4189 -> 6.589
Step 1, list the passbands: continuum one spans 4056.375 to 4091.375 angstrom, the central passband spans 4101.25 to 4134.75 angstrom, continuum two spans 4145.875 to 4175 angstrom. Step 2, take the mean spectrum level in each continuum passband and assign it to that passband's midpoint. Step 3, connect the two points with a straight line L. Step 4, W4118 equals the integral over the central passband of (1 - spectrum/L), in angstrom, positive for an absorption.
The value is -2.2 angstrom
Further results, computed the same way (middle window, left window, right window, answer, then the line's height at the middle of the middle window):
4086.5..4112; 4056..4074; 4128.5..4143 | -4.8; 6.24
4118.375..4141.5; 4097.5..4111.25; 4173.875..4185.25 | -1.0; 6.99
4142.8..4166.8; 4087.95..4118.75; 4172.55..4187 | 0.6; 7.12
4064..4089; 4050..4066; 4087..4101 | 1.0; 6.84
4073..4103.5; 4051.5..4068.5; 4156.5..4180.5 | -4.1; 6.27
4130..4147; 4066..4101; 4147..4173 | 1.7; 7.1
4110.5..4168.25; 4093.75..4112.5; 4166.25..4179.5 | -1.7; 6.89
